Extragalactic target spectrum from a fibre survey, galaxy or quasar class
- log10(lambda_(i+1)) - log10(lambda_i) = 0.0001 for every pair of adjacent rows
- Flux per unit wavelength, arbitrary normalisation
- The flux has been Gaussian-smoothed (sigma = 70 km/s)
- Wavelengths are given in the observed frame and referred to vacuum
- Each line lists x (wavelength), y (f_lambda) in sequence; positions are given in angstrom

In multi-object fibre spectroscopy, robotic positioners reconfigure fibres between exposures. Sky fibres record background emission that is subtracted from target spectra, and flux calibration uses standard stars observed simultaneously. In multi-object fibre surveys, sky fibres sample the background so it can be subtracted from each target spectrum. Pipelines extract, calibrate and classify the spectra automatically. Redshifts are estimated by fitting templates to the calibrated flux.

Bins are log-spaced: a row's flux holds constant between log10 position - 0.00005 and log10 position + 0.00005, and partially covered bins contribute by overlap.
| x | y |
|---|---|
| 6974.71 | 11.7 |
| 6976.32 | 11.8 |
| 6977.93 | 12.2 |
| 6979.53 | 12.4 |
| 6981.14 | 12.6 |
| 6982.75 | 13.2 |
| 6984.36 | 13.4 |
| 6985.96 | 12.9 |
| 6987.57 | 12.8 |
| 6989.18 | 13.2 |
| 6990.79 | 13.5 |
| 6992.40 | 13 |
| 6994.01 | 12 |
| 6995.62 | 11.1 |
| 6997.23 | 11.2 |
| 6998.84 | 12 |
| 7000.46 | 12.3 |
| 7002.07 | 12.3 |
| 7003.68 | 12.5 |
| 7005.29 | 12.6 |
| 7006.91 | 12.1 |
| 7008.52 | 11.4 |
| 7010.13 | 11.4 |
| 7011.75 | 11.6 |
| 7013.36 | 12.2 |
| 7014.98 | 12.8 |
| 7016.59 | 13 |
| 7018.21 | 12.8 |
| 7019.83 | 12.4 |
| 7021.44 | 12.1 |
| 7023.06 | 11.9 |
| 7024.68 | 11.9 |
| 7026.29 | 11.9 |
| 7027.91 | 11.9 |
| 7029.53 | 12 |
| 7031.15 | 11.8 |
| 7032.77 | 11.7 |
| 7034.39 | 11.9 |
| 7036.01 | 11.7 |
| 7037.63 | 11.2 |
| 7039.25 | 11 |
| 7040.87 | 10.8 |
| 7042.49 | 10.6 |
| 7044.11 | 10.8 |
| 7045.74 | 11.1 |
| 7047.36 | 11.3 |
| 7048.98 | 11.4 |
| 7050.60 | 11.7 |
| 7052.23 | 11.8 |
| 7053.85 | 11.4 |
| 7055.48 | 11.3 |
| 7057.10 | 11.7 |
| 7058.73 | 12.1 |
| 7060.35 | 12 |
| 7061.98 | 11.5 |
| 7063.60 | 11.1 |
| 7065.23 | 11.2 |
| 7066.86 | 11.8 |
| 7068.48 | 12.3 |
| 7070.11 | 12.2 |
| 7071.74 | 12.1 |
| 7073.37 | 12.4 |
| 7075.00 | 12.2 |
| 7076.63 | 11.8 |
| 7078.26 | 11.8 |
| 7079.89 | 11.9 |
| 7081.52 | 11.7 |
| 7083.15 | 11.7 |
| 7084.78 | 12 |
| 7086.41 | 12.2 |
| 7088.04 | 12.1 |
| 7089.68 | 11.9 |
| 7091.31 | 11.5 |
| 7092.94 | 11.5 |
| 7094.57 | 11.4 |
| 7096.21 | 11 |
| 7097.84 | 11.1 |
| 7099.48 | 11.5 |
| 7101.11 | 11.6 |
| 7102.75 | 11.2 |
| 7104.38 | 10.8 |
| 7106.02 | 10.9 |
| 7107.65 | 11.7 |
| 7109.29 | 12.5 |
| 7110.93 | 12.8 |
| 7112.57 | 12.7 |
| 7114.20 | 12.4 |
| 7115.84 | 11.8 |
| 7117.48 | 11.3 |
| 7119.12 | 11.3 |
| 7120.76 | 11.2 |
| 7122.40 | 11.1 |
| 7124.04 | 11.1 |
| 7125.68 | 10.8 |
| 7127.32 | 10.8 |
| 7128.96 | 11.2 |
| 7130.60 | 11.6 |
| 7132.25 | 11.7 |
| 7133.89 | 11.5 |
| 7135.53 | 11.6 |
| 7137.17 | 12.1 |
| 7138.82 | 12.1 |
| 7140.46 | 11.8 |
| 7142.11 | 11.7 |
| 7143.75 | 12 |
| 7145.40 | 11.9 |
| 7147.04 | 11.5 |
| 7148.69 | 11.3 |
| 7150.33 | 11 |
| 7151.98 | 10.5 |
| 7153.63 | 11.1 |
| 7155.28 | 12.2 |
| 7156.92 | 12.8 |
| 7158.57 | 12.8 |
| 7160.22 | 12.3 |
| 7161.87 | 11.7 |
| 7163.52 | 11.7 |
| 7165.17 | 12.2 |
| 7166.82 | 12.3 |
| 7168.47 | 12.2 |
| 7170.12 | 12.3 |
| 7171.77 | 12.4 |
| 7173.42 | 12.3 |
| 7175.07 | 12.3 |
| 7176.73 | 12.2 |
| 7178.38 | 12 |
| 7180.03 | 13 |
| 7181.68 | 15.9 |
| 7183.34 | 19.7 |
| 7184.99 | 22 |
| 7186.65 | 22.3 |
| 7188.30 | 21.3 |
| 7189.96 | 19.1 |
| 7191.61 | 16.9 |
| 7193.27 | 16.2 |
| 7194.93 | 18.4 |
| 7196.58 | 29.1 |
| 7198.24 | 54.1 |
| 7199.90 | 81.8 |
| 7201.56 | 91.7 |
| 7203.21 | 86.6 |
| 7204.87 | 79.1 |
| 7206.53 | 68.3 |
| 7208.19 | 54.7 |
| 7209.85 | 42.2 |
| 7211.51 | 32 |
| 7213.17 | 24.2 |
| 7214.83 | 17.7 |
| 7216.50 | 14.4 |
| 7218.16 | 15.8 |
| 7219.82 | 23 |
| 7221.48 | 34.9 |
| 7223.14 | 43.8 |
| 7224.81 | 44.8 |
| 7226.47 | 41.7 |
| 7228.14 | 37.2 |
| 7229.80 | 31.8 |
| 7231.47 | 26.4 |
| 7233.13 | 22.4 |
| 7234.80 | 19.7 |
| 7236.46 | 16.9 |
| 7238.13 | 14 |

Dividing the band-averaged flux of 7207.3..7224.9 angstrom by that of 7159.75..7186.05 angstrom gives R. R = 2.29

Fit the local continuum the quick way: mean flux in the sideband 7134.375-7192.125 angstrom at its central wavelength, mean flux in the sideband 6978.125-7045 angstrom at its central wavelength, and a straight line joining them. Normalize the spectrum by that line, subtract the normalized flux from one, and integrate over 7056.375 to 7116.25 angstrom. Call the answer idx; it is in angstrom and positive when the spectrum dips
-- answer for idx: 4.6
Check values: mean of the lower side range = 12.1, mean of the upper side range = 13.5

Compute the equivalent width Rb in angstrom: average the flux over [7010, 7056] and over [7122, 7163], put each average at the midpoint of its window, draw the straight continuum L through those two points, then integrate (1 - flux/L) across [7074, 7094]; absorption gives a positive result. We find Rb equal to -0.3 angstrom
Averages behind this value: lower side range 11.7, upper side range 11.6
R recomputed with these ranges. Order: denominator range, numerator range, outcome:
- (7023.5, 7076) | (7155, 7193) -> 1.25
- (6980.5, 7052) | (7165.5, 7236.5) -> 2.55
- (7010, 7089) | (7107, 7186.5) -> 1.05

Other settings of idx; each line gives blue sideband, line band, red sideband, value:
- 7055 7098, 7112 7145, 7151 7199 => 5.9 angstrom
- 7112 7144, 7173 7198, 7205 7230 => 8.5 angstrom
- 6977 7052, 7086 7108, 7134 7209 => 8.0 angstrom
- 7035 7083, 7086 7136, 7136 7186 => 2.6 angstrom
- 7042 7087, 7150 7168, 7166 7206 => 9.7 angstrom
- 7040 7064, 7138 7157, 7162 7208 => 10.0 angstrom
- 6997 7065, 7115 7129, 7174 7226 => 7.4 angstrom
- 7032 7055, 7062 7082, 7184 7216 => 5.8 angstrom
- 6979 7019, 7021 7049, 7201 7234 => 9.1 angstrom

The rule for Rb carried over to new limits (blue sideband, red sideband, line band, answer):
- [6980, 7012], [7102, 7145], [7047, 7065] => 0.7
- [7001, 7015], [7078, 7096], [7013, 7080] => 0.8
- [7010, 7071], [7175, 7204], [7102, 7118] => 7.0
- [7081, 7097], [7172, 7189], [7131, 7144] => 2.1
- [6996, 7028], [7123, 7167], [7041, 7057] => 1.0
